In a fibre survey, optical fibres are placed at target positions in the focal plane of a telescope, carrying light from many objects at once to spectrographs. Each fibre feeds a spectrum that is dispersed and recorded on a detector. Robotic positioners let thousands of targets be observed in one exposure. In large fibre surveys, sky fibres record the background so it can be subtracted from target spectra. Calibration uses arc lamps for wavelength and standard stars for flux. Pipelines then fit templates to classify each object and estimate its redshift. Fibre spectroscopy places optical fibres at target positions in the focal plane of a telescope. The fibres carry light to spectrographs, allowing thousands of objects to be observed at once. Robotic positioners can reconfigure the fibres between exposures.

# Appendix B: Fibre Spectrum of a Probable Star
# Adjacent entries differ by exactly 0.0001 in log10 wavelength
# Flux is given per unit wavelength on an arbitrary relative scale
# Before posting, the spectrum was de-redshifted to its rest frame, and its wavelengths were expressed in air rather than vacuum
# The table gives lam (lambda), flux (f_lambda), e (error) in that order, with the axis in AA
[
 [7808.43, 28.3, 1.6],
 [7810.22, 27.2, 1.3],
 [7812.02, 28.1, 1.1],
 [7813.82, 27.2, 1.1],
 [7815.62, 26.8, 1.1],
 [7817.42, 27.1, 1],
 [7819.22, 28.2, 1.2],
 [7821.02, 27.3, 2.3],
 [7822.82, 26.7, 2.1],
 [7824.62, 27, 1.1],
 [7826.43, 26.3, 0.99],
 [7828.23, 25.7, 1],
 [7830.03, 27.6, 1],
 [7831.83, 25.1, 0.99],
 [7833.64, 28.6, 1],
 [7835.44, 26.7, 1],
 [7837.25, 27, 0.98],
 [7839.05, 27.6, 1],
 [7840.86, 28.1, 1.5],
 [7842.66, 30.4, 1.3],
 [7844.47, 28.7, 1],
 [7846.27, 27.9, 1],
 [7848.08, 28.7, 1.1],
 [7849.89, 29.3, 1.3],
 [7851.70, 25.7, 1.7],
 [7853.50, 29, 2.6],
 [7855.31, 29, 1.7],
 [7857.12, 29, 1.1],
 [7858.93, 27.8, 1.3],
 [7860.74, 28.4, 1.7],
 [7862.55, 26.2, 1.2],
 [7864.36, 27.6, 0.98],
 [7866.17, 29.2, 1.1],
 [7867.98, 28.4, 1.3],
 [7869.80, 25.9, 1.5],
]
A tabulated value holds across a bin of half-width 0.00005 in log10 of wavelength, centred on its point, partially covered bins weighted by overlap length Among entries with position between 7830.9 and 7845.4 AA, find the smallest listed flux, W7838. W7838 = 25.1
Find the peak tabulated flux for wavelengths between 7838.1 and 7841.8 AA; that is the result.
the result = 28.1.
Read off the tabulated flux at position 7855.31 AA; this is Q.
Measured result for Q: 29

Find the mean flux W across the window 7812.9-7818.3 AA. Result 27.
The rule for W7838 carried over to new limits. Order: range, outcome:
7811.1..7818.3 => 26.8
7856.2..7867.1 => 26.2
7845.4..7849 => 27.9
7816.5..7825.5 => 26.7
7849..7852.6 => 25.7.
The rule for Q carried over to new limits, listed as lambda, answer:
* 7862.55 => 26.2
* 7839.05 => 27.6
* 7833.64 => 28.6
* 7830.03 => 27.6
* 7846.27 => 27.9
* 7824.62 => 27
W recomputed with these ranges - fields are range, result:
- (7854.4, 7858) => 29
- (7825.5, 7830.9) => 26.5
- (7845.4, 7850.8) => 28.6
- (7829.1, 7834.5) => 27.1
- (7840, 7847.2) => 28.8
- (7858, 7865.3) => 27.5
